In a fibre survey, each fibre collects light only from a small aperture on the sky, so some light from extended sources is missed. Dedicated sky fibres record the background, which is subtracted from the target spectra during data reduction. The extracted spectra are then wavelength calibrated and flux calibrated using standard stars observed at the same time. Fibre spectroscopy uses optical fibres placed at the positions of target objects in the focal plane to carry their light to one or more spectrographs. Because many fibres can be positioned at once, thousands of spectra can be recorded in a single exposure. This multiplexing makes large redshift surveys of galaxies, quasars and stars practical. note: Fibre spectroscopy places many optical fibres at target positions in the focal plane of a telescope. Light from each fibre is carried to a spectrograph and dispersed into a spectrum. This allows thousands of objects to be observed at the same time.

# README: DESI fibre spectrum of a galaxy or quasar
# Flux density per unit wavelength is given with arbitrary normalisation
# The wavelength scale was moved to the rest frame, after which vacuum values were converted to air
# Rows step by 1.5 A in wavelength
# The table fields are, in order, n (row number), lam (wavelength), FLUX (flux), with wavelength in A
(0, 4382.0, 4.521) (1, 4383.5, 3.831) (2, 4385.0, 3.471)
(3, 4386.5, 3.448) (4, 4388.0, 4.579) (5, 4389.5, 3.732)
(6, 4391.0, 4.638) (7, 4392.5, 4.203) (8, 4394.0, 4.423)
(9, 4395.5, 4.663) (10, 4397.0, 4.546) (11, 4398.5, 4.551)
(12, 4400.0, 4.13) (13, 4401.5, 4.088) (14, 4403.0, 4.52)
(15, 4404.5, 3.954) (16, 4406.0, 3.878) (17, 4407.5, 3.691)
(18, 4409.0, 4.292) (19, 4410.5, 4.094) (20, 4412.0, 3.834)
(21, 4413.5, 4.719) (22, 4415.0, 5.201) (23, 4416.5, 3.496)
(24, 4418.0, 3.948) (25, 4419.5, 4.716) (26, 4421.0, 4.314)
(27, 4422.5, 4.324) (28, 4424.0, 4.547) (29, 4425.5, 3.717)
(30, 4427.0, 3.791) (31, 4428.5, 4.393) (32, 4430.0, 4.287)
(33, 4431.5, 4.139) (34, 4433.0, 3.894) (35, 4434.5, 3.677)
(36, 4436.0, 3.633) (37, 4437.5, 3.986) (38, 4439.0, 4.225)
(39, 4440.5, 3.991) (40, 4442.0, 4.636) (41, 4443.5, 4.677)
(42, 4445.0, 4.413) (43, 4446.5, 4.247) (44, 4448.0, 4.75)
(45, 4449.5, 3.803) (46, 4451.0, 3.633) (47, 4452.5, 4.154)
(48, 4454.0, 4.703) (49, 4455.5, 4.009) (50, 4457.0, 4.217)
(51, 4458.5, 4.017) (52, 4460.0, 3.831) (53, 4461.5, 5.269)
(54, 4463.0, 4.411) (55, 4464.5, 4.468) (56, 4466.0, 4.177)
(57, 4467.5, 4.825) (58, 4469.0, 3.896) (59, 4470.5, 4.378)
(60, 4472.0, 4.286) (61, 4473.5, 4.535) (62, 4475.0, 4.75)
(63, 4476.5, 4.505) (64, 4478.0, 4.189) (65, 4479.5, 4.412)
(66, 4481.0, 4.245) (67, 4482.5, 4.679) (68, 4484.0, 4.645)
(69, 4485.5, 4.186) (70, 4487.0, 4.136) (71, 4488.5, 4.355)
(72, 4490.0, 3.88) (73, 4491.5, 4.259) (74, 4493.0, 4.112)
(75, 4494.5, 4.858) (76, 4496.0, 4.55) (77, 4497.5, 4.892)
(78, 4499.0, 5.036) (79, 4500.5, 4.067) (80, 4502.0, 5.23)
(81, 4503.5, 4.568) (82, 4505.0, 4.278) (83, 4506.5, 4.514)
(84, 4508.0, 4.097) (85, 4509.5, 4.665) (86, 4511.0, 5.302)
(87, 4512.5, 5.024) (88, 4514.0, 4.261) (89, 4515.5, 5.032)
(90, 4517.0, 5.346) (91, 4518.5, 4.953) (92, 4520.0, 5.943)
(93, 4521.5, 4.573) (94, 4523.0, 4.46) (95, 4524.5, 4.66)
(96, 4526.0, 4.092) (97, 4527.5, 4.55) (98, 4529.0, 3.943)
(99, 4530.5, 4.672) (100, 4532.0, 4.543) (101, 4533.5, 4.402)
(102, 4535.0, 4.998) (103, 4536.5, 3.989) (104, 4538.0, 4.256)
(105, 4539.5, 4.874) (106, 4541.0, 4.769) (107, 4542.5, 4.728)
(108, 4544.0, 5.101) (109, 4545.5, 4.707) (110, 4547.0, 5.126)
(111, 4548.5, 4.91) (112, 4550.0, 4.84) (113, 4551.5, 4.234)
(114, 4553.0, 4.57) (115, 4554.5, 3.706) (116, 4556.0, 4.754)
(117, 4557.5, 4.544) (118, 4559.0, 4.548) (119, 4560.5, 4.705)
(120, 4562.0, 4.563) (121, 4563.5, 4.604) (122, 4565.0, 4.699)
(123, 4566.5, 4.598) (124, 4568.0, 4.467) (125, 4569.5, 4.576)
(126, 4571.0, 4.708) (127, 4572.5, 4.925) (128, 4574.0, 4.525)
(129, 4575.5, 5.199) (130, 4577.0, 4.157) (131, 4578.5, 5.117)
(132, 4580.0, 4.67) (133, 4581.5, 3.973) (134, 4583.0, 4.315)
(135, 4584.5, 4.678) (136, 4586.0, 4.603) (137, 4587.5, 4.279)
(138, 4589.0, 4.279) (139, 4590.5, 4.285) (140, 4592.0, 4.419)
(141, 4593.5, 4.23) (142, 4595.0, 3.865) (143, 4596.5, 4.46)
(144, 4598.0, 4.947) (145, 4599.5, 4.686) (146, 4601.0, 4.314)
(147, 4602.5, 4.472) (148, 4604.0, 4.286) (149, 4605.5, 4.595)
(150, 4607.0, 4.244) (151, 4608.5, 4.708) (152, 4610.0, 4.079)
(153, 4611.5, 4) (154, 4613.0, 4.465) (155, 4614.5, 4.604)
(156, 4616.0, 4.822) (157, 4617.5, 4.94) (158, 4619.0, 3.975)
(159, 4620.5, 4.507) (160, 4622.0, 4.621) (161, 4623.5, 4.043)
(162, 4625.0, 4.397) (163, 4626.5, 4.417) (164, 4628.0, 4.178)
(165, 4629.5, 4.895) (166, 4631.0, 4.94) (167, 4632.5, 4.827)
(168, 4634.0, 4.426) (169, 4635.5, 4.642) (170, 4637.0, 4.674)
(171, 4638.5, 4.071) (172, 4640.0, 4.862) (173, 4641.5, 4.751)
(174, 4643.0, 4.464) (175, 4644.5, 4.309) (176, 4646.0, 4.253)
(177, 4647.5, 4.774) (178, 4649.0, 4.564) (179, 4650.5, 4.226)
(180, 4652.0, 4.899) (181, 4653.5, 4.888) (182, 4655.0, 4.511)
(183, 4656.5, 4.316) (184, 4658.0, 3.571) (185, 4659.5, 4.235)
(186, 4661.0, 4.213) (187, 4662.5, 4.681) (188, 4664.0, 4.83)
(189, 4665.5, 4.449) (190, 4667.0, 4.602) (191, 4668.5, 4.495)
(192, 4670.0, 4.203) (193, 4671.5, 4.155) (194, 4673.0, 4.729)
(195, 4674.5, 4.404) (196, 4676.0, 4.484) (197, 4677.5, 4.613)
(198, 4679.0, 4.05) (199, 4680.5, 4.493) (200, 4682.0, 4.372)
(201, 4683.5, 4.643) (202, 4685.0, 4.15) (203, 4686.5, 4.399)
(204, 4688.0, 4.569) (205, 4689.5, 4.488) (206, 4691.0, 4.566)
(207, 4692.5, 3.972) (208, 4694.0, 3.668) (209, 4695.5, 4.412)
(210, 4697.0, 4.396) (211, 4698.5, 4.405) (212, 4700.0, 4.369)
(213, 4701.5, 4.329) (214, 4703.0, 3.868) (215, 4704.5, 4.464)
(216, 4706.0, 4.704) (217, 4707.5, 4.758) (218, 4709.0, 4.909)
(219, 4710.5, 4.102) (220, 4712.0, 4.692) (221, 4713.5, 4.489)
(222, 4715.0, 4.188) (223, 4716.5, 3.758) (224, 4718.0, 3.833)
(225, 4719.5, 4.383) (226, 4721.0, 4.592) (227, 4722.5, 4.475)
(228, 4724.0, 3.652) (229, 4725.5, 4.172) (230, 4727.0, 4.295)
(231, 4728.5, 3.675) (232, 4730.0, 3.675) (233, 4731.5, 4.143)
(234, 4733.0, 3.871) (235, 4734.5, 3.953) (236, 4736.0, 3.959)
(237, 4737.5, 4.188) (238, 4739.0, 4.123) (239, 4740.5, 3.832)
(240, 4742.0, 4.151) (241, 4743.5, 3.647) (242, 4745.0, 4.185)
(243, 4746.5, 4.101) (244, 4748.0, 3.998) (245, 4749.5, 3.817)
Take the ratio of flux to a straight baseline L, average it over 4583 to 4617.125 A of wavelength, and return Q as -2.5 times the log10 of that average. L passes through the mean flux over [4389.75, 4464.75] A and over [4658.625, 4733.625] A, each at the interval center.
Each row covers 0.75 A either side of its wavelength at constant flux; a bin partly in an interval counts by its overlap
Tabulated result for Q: -0.03 mag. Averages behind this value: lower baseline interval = 4.23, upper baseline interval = 4.32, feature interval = 4.43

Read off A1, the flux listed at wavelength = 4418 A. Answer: 3.948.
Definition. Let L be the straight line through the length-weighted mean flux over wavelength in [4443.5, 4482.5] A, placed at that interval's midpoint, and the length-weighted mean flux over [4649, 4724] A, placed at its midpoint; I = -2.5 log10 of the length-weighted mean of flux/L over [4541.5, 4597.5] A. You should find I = -0.05 mag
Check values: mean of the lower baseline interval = 4.34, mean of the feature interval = 4.56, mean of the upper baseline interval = 4.38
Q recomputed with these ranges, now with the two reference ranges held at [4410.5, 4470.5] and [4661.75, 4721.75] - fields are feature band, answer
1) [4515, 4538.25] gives -0.090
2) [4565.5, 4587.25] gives -0.069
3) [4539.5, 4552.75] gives -0.119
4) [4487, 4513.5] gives -0.070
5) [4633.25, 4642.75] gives -0.051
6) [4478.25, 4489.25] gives -0.028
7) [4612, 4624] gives -0.037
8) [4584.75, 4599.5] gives -0.018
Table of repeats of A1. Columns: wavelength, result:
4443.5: 4.677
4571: 4.708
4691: 4.566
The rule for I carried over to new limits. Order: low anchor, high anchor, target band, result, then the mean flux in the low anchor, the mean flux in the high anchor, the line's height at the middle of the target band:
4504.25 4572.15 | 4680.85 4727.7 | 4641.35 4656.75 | -0.03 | 4.64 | 4.33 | 4.43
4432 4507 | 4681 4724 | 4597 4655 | -0.04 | 4.34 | 4.34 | 4.34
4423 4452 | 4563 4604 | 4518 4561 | -0.05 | 4.13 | 4.52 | 4.4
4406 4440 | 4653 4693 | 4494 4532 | -0.11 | 4.13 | 4.41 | 4.23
